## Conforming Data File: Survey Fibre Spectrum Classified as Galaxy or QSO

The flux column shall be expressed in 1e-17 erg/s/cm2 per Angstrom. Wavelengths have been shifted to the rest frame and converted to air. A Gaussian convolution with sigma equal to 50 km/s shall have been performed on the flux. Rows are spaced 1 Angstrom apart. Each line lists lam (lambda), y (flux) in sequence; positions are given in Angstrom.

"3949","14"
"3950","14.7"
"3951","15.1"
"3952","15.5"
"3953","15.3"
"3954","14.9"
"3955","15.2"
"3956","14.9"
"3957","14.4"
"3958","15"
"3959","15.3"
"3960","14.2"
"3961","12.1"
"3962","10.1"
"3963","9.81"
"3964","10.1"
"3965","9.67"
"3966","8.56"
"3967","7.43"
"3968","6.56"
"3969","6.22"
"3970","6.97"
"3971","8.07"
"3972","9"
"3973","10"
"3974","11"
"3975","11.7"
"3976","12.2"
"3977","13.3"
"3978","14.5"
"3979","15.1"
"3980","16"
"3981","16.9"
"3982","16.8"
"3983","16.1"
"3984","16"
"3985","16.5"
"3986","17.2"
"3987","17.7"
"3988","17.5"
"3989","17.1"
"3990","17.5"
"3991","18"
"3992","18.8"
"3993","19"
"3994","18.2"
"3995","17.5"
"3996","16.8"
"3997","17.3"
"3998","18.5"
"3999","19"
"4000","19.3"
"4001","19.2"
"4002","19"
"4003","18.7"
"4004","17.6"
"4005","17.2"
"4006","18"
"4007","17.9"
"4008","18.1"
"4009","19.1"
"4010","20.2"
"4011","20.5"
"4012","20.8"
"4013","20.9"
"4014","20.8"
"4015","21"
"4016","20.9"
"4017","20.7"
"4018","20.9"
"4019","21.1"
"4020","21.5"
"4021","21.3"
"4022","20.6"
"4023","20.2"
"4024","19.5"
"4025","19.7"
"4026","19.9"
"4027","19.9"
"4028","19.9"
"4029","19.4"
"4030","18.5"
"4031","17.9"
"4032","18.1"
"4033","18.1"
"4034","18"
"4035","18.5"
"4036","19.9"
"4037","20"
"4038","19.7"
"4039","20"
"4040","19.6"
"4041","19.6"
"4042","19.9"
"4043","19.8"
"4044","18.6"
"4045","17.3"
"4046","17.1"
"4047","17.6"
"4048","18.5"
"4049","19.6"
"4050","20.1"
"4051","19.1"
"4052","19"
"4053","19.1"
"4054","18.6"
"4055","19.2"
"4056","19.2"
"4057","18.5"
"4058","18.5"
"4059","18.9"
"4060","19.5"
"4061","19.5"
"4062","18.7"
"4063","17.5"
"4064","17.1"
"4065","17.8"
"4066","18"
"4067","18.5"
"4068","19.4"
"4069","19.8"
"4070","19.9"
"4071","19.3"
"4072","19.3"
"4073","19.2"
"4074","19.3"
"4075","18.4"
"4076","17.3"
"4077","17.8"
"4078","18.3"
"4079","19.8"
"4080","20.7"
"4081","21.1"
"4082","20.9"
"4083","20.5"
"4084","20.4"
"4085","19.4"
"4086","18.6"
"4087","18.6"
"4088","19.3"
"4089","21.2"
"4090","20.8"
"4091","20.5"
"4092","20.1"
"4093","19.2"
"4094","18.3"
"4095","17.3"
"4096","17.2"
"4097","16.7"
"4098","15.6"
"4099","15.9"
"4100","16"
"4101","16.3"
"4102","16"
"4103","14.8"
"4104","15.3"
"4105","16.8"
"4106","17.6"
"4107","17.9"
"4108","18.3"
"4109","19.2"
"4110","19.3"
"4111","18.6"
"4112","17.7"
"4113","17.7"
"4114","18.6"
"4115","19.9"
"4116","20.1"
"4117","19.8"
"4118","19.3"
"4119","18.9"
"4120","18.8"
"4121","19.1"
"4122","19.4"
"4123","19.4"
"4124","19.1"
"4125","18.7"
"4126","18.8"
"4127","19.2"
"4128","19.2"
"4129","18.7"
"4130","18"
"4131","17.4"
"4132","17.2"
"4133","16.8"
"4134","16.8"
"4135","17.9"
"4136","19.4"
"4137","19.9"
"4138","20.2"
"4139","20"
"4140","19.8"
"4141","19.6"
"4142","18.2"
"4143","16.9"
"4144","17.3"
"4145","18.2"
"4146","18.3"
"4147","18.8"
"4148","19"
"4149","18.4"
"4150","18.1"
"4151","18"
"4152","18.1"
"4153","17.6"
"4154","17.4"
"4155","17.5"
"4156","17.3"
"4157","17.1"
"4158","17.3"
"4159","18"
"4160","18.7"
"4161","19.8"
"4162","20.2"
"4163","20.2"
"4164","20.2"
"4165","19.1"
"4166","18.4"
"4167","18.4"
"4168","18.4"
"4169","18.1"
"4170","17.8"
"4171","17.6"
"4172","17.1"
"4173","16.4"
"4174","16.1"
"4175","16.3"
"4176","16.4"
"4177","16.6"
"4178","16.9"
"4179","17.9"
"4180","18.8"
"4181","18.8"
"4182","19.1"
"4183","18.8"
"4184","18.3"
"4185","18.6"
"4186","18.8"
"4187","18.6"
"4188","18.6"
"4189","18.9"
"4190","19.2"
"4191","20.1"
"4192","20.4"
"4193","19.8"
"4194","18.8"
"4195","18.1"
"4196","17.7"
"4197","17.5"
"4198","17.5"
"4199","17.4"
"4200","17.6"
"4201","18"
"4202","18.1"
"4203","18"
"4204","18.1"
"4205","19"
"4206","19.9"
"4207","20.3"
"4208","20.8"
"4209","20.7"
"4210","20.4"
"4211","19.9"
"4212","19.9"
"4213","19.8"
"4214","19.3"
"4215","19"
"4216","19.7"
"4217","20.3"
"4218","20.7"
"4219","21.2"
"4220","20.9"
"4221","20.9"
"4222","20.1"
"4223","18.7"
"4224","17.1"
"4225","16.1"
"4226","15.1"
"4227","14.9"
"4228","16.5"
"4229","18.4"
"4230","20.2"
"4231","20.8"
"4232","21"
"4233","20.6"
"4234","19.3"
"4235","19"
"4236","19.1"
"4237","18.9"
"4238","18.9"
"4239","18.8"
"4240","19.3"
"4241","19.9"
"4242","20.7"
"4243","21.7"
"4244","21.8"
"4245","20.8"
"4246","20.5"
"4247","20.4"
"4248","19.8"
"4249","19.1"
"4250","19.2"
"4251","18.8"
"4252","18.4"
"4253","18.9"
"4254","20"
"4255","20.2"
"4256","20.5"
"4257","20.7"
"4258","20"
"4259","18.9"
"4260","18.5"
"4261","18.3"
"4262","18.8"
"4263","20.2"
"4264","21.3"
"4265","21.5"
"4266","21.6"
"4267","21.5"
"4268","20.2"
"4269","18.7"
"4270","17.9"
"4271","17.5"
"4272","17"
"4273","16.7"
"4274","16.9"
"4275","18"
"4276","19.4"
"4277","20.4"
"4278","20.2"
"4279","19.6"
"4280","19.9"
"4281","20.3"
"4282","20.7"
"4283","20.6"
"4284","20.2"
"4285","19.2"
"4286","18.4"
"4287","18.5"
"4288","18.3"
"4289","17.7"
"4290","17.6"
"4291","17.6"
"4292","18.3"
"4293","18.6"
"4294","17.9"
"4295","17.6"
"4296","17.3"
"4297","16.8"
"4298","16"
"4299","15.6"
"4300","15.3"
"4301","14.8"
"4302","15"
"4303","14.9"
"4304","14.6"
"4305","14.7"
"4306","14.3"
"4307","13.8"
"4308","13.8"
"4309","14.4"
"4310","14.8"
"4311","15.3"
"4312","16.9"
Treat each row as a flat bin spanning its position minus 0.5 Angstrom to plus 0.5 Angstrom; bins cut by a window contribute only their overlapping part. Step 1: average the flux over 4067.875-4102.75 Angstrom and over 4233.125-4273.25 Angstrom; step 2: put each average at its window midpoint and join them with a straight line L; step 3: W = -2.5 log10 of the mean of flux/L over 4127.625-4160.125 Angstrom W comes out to 0.050 mag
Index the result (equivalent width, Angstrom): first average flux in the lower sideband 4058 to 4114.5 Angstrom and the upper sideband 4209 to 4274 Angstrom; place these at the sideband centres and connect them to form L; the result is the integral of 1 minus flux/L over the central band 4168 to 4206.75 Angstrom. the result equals 1.9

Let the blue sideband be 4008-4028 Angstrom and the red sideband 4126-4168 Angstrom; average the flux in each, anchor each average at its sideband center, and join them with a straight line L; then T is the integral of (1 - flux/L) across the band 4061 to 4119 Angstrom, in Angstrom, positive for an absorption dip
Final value 2.3 Angstrom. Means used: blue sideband 20.4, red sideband 18.5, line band 18.6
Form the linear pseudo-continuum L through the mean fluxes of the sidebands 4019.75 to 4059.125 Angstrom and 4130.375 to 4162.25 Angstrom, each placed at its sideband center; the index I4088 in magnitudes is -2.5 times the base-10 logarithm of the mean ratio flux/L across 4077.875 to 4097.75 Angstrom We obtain -0.04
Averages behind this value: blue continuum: 19.2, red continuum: 18.3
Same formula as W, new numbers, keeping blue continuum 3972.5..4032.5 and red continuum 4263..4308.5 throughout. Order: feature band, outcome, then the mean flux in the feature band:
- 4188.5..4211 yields -0.056 mag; 18.9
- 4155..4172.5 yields -0.025 mag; 18.4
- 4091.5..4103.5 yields 0.067 mag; 16.9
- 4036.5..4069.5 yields -0.049 mag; 18.9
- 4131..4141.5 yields -0.040 mag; 18.7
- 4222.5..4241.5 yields -0.035 mag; 18.6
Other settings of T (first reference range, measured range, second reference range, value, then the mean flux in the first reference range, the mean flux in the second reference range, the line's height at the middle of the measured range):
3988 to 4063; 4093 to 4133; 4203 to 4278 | 2.58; 19.1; 19.4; 19.2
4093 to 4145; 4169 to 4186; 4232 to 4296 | 0.91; 18.1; 19.4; 18.6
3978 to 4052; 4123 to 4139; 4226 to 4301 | 0.28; 18.8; 19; 18.9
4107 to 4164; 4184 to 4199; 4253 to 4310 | -0.22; 18.6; 18.1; 18.4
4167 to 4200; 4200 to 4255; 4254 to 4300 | -2.73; 18.1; 18.9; 18.5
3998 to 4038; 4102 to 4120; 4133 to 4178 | 0.41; 19.5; 18.2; 18.6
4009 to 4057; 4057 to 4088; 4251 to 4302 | 0.59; 19.6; 18.7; 19.4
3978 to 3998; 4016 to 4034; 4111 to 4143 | -2.30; 17.1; 18.8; 17.6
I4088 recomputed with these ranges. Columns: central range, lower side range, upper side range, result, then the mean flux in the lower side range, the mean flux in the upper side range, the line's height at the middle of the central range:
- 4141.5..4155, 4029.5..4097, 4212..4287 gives 0.07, 19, 19.4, 19.2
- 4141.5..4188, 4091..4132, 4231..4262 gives 0.04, 18.1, 19.7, 18.8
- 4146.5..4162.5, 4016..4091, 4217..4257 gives 0.07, 19.3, 19.4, 19.4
